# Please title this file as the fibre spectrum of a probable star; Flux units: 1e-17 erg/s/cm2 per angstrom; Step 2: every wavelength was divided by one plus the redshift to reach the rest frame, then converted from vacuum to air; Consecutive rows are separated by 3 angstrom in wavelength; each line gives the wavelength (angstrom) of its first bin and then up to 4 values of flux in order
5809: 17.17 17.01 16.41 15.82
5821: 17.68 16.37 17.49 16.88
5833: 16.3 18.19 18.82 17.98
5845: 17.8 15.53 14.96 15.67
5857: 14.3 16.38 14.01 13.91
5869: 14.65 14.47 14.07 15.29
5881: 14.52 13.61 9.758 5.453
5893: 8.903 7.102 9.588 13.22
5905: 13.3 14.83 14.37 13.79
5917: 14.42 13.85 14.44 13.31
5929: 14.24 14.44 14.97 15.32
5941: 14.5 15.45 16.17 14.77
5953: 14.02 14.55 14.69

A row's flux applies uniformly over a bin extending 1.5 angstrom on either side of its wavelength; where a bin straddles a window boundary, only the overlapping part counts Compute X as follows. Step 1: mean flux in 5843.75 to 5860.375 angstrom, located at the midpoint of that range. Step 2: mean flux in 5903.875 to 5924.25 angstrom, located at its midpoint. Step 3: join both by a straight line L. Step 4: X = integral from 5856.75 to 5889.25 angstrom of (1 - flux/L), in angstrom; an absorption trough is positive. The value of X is 2.8 angstrom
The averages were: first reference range 15.7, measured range 13.9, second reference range 14.2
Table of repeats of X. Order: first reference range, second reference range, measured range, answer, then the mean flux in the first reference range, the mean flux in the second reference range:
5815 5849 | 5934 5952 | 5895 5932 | 5.9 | 17.2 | 15.2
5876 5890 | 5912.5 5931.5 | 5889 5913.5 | 4.1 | 12.5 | 14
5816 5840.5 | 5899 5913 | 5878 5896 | 4.8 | 17.2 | 13.5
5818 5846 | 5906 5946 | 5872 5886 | 1.5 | 17.4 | 14.5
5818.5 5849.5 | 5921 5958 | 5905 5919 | 1.0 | 17.3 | 14.7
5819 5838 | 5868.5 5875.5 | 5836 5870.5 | -0.7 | 17.2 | 14.4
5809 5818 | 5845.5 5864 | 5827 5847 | -2.2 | 16.6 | 15.3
